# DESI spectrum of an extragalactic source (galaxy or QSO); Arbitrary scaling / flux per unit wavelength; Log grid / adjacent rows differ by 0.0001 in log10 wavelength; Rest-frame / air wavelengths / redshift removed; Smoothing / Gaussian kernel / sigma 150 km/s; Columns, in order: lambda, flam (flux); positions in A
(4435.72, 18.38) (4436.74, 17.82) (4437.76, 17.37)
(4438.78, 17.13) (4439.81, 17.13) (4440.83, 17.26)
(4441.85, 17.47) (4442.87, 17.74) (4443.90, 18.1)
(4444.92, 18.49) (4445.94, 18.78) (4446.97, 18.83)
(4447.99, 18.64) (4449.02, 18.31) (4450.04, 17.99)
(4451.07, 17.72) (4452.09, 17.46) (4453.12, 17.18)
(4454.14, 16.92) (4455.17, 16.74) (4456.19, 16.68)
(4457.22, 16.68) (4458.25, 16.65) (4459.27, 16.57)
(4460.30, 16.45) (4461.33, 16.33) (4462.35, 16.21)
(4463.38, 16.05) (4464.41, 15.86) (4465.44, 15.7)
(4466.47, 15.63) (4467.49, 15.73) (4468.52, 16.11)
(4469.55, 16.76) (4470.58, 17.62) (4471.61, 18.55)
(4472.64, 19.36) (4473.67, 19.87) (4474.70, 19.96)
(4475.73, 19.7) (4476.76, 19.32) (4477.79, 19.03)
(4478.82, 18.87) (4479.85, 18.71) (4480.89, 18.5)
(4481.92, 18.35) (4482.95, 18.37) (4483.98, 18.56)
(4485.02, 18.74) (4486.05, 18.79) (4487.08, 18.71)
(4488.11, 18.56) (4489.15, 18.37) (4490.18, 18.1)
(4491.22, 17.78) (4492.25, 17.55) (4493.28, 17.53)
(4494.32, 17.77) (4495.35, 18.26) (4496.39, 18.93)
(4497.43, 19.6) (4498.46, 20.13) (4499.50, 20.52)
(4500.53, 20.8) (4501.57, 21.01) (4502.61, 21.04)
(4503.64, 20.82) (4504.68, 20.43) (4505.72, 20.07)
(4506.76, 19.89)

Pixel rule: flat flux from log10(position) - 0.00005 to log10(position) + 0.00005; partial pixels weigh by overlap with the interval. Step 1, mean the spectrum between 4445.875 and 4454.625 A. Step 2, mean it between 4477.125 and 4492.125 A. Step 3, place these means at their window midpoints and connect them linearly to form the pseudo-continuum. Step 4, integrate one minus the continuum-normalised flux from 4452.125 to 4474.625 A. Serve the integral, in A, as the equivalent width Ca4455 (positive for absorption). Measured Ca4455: 1.54 A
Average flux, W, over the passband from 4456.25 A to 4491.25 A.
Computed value 17.8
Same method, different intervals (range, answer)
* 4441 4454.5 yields 18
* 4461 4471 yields 16.2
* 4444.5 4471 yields 17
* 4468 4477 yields 18.6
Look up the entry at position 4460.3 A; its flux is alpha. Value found 16.45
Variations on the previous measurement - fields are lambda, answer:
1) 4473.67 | 19.87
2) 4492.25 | 17.55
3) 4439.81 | 17.13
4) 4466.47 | 15.63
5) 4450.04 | 17.99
